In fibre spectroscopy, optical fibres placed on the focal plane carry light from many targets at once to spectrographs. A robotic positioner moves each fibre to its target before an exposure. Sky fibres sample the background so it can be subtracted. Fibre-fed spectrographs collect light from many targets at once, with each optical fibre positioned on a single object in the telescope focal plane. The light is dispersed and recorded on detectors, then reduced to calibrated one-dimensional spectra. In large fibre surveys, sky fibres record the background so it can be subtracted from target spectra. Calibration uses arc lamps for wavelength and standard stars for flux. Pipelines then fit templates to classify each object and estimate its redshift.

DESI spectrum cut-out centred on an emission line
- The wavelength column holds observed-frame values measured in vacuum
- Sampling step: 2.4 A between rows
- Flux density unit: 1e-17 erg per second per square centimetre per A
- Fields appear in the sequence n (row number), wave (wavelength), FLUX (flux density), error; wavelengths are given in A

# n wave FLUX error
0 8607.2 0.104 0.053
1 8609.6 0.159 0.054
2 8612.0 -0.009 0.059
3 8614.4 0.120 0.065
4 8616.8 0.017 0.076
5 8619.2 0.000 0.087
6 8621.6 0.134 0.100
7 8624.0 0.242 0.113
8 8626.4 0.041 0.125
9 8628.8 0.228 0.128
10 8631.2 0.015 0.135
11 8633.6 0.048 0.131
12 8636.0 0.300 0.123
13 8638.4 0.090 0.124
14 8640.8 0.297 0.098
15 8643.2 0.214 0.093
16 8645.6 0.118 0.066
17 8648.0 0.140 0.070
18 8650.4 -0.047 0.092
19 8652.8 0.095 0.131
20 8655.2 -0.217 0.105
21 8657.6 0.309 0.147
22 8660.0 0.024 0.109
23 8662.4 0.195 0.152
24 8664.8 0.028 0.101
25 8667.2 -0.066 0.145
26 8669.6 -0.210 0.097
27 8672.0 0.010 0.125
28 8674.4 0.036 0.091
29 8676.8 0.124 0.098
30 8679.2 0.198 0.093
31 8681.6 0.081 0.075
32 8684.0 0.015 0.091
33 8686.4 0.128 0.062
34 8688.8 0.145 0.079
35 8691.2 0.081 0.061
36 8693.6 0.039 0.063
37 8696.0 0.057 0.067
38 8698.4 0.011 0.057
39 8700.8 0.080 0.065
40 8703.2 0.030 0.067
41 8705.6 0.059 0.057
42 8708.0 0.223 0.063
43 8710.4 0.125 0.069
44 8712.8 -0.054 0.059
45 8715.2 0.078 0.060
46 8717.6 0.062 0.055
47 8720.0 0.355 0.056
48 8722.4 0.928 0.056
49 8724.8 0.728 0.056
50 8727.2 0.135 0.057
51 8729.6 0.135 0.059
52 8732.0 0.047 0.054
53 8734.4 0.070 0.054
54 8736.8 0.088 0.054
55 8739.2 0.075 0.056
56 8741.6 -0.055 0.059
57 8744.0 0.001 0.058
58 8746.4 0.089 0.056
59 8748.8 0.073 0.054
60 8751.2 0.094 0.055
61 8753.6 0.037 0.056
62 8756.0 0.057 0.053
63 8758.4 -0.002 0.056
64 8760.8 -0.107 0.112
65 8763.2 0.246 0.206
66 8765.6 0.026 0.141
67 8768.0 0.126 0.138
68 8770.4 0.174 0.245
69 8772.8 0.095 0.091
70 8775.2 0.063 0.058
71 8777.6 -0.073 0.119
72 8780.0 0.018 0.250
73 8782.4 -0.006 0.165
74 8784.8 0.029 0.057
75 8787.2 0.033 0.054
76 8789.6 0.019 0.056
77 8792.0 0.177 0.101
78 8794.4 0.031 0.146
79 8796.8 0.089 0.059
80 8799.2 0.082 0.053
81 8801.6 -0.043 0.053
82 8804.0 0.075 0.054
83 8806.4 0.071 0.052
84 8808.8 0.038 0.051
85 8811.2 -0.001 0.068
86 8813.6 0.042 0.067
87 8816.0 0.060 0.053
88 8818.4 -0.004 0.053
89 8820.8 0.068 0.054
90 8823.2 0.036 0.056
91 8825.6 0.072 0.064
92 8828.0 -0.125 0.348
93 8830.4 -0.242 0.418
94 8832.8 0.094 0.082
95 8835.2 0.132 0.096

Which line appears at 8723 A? H-beta 4861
